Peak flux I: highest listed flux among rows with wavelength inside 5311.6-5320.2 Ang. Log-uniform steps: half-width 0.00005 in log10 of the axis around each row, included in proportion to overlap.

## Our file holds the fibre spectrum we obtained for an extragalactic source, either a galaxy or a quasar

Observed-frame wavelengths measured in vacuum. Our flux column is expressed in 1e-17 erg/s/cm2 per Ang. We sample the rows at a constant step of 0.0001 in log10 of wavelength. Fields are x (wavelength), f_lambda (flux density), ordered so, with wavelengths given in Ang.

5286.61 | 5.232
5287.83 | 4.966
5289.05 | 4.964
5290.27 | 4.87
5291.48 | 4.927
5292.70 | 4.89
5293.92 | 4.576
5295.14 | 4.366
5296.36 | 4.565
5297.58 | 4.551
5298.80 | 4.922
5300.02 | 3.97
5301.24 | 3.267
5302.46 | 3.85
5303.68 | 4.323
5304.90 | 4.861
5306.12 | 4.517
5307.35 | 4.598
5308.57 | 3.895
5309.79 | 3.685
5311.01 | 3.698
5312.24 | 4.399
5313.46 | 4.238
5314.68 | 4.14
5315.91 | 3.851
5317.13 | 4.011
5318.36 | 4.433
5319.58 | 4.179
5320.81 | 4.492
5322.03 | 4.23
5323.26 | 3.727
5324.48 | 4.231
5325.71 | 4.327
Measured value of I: 4.433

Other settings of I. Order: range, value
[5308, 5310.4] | 3.895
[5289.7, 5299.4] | 4.927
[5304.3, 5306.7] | 4.861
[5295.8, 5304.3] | 4.922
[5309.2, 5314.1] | 4.399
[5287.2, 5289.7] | 4.966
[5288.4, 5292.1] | 4.964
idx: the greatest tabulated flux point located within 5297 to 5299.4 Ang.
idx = 4.922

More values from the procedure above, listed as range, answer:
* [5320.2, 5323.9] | 4.492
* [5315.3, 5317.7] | 4.011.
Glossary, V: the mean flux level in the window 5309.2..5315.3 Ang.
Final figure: 4.03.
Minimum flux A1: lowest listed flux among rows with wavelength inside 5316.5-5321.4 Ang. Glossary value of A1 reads 4.011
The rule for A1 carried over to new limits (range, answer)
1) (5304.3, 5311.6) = 3.685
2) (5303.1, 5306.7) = 4.323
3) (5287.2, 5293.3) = 4.87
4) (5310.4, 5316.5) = 3.698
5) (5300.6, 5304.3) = 3.267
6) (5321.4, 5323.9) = 3.727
